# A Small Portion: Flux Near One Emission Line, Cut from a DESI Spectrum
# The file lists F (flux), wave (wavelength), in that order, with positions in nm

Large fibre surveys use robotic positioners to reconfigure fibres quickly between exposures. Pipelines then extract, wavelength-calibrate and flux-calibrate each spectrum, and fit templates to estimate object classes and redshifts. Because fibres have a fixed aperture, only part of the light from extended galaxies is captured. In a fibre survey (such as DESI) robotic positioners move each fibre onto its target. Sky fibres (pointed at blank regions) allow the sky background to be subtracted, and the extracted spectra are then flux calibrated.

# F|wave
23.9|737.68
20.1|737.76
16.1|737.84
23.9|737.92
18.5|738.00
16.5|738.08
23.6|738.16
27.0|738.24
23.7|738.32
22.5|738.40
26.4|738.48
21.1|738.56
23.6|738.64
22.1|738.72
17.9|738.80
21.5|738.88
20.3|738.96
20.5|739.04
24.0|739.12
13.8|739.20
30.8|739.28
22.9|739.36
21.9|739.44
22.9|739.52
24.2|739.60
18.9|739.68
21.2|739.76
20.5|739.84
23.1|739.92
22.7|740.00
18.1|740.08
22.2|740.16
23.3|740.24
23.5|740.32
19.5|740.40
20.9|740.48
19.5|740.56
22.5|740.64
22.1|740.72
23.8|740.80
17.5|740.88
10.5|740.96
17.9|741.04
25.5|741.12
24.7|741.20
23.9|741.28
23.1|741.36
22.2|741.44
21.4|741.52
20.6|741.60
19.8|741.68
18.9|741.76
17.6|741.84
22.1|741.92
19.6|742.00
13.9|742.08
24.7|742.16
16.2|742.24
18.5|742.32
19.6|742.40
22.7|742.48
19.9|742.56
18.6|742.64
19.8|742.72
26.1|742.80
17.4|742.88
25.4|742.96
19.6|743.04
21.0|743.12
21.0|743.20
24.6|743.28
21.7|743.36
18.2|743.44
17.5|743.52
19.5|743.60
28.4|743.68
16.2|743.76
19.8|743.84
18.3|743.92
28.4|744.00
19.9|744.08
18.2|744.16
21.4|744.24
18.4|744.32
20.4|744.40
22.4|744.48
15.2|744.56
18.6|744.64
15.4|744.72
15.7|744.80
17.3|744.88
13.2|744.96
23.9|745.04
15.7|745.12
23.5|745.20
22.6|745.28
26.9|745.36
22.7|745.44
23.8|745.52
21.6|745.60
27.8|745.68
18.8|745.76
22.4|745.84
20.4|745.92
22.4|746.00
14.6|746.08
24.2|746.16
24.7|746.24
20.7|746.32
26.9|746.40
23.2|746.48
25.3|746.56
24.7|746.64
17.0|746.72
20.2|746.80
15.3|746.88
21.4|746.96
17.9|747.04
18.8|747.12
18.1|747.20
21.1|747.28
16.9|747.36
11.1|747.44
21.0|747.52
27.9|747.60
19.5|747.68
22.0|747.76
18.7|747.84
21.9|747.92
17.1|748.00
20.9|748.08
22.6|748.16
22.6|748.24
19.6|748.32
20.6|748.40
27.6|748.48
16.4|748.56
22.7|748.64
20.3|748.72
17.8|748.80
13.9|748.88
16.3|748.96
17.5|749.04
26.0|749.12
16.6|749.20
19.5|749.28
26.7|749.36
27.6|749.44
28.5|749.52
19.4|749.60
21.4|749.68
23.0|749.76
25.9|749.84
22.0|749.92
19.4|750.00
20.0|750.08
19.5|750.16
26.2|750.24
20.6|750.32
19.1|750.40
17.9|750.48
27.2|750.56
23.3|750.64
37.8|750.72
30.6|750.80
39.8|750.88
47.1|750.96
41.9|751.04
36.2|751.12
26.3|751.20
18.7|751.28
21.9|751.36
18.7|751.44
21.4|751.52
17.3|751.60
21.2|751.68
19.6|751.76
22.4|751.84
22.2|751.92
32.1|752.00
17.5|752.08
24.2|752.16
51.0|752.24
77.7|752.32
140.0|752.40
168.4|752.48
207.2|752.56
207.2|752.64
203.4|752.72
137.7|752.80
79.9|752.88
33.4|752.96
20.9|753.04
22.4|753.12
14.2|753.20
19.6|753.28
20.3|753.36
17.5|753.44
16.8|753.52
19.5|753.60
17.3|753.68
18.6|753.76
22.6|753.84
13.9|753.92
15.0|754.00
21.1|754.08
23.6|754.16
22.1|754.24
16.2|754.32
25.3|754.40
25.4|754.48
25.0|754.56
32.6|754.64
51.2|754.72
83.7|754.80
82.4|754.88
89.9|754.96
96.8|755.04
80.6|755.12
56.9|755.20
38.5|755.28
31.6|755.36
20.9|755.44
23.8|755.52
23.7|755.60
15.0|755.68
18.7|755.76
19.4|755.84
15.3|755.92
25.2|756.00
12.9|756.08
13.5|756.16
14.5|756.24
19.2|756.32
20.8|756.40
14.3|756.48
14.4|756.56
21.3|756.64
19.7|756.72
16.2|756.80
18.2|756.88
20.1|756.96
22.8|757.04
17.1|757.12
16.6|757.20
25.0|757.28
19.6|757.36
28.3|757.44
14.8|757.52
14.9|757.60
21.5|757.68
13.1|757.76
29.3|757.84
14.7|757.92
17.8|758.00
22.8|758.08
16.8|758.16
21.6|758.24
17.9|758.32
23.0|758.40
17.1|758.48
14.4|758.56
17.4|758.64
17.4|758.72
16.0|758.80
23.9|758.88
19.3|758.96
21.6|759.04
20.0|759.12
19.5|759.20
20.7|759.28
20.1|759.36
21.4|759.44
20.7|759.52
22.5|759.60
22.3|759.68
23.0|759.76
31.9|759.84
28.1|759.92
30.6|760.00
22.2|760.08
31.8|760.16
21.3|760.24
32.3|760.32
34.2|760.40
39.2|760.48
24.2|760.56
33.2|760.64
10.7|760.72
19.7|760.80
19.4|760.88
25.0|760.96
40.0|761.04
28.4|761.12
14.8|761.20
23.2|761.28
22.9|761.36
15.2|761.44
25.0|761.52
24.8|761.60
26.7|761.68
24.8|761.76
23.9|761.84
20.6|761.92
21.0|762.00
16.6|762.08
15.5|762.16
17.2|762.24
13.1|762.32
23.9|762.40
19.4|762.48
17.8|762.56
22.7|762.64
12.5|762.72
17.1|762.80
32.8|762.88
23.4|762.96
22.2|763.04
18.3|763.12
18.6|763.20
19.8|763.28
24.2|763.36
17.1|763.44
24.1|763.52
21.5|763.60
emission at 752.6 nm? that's Halpha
